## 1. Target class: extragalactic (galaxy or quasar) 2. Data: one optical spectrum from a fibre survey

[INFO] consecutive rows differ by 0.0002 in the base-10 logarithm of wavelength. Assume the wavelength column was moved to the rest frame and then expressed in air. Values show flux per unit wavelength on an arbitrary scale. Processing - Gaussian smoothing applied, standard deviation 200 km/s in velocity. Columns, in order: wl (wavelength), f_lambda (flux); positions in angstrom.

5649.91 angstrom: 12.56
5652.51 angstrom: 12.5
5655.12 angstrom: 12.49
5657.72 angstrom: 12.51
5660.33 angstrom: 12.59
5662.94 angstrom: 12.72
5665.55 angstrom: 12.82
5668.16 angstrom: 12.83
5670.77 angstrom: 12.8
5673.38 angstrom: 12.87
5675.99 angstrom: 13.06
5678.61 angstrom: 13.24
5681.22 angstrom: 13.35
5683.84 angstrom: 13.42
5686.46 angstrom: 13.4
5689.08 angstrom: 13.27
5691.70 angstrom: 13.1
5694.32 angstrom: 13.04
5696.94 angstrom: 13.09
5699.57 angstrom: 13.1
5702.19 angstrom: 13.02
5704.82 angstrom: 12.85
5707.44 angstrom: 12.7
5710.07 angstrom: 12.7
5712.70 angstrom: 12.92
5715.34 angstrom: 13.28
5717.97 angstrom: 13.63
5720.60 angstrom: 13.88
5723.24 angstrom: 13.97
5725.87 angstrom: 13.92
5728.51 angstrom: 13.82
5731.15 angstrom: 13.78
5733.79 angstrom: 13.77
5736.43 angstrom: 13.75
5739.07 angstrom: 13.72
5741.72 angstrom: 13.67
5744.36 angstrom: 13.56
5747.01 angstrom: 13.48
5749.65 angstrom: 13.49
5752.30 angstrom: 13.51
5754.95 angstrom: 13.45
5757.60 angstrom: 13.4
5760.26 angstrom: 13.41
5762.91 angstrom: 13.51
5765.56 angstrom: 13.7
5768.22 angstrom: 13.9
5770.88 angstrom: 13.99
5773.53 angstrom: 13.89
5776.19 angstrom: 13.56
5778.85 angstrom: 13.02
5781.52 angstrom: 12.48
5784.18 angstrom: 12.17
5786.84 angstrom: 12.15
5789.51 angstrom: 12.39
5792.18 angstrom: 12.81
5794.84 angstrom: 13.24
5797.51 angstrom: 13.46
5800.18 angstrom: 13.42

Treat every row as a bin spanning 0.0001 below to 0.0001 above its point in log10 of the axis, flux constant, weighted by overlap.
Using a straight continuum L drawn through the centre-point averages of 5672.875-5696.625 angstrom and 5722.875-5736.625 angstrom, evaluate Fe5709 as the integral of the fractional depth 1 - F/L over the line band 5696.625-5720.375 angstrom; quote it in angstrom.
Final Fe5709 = 0.82 angstrom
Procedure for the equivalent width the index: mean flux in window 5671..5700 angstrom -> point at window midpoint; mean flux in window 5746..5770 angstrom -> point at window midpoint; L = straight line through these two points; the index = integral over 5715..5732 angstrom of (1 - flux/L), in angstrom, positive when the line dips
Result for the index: -0.5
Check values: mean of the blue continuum 13.2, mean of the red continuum 13.5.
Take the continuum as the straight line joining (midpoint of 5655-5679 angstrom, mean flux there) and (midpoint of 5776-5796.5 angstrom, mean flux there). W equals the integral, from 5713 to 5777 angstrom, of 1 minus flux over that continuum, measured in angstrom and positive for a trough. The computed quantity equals -4.7 angstrom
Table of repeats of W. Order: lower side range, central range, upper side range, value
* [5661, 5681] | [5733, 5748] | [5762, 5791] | -0.7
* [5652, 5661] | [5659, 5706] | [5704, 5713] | -1.4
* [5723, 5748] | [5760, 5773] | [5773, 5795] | -0.6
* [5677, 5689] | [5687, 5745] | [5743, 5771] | 0.2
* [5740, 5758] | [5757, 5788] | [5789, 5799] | 0.0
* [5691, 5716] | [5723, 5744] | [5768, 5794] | -1.3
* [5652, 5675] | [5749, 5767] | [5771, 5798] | -0.8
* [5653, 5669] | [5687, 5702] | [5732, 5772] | -0.1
